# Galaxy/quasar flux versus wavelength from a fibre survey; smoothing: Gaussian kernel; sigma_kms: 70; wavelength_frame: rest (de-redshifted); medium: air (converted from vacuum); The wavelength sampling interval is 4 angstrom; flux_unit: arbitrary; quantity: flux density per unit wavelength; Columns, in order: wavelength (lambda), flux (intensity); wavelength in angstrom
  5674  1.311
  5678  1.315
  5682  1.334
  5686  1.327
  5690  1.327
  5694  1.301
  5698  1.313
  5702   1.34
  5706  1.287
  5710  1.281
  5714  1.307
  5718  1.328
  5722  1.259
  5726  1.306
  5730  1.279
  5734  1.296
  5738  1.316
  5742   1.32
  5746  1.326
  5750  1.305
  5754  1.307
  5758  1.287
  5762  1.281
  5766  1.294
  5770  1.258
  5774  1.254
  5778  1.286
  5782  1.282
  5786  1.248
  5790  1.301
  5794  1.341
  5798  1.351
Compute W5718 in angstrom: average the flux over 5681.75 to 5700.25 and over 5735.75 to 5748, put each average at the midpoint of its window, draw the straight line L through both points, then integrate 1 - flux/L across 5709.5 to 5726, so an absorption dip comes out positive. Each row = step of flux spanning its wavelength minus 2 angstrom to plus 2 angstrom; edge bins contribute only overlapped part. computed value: 0.3 angstrom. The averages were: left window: 1.32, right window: 1.32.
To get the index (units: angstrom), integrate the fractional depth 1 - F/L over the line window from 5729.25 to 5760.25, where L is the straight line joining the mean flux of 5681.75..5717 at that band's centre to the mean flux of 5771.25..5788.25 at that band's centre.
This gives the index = -0.44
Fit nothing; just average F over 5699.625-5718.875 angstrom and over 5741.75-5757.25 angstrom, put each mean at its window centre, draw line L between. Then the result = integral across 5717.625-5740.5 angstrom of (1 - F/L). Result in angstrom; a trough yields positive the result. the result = 0.2 angstrom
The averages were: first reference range 1.31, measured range 1.3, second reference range 1.31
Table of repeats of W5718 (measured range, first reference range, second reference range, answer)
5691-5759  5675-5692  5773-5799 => 0.4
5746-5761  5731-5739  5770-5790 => -0.2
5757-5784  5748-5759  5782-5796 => 0.4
